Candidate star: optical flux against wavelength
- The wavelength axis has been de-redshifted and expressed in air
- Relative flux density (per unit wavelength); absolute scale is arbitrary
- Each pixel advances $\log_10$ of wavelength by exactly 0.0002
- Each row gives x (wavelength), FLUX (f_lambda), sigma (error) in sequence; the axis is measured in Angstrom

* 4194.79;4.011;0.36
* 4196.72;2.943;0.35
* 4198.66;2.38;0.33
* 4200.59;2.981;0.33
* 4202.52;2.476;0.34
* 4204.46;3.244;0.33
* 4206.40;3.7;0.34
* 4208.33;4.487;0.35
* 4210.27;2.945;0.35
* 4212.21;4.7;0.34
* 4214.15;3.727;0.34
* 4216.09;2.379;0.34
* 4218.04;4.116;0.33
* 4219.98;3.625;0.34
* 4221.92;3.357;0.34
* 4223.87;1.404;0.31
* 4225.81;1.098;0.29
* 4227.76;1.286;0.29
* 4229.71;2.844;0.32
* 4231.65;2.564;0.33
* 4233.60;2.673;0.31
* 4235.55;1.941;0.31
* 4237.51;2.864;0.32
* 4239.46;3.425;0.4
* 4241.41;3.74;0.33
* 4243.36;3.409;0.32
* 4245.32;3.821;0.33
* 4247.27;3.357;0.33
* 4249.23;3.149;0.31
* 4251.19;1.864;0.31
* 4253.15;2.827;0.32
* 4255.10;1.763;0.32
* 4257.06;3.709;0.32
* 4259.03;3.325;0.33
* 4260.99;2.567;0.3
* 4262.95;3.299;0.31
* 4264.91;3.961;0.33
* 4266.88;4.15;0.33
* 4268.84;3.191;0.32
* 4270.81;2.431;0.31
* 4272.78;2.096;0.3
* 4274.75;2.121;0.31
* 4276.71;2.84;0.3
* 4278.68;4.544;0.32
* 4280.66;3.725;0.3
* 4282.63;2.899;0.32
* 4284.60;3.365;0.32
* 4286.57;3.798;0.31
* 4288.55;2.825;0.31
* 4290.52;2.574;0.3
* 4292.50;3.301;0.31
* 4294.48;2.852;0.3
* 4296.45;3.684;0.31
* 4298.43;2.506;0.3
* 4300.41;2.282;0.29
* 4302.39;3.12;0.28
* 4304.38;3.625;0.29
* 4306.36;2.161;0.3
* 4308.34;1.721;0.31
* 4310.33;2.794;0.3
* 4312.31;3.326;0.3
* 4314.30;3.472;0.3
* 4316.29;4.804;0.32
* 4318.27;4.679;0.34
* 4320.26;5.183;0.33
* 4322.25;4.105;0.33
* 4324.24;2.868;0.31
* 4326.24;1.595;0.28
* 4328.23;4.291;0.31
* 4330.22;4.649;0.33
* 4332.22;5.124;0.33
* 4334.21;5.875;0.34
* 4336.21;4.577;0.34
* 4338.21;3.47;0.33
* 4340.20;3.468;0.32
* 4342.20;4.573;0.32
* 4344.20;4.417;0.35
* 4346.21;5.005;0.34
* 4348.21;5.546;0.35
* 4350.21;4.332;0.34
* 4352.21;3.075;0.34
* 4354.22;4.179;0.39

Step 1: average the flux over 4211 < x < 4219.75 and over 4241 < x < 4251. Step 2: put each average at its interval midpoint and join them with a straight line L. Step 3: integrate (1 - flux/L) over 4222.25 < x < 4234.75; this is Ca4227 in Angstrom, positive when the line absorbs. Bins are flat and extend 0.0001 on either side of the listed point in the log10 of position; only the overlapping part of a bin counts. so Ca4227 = 5.3 Angstrom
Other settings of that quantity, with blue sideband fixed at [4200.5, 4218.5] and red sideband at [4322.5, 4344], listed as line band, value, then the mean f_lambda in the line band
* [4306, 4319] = 2.18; 3.31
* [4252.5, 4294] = 7.39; 3.11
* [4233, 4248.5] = 1.99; 3.16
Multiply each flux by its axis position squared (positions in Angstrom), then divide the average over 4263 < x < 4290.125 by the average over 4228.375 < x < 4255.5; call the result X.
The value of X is 1.14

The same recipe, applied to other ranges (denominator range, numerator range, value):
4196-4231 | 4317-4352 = 1.53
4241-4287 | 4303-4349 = 1.29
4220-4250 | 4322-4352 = 1.61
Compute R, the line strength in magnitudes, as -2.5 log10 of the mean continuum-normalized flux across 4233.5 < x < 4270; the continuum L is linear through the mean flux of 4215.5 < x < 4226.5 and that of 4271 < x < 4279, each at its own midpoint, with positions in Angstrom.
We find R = -0.15 mag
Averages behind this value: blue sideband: 2.71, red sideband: 2.72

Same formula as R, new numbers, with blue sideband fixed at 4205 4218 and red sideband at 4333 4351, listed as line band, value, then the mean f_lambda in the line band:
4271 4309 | 0.390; 2.95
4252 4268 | 0.252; 3.19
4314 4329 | 0.146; 3.89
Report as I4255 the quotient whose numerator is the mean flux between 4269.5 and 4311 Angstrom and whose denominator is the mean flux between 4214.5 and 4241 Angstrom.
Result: 1.11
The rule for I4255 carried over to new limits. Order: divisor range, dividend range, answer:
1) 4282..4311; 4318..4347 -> 1.46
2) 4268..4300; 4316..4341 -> 1.38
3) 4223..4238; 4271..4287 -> 1.51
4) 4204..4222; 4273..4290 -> 0.87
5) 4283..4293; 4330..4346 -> 1.44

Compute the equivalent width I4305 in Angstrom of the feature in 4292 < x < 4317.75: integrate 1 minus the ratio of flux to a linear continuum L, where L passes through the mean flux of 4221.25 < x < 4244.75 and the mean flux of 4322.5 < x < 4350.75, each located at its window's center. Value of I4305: 4.6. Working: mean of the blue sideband 2.56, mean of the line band 3.08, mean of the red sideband 4.27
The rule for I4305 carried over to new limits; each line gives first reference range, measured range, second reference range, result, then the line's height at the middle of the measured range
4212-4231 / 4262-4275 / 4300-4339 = 0.52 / 3.22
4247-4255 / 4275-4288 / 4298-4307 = -3.38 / 2.72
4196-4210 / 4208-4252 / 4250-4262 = -0.75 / 2.92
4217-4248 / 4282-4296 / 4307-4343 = 1.49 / 3.49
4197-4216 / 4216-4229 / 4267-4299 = 3.21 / 3.29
